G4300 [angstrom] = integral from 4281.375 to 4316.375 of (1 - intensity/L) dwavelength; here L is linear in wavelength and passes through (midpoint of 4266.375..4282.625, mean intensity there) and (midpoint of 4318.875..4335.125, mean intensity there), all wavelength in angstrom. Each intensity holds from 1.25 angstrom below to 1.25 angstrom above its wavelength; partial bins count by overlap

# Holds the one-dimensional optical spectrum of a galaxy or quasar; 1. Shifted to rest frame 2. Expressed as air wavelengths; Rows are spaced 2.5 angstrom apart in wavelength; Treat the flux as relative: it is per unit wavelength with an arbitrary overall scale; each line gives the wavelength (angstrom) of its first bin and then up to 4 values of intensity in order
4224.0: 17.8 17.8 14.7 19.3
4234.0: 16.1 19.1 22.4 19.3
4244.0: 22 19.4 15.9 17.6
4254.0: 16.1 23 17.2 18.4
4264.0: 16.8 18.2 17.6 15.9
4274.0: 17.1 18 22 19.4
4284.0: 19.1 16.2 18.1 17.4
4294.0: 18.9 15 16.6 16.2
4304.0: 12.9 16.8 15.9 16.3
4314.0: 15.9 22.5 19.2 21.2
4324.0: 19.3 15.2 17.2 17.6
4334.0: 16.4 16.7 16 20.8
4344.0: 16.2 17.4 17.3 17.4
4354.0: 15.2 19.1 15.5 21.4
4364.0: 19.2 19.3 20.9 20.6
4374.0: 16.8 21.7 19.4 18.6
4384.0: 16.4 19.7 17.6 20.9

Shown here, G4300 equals 2.5 angstrom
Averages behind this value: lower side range 18.3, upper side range 17.9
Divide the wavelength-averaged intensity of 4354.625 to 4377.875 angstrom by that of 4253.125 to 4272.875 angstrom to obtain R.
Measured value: 1.08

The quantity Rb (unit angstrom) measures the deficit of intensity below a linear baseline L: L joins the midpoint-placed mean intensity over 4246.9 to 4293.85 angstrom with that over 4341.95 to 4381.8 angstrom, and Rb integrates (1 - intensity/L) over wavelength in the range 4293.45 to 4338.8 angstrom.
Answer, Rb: 2.8 angstrom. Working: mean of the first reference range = 18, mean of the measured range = 17.2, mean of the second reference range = 18.5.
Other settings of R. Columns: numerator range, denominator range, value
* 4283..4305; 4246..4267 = 0.93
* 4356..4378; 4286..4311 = 1.18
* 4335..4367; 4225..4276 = 0.98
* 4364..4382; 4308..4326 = 1.06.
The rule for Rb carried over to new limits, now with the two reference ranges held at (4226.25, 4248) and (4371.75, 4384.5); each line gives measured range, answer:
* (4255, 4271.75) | 0.6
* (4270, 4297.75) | 1.4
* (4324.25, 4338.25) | 1.6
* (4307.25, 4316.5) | 1.0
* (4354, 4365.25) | 0.3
